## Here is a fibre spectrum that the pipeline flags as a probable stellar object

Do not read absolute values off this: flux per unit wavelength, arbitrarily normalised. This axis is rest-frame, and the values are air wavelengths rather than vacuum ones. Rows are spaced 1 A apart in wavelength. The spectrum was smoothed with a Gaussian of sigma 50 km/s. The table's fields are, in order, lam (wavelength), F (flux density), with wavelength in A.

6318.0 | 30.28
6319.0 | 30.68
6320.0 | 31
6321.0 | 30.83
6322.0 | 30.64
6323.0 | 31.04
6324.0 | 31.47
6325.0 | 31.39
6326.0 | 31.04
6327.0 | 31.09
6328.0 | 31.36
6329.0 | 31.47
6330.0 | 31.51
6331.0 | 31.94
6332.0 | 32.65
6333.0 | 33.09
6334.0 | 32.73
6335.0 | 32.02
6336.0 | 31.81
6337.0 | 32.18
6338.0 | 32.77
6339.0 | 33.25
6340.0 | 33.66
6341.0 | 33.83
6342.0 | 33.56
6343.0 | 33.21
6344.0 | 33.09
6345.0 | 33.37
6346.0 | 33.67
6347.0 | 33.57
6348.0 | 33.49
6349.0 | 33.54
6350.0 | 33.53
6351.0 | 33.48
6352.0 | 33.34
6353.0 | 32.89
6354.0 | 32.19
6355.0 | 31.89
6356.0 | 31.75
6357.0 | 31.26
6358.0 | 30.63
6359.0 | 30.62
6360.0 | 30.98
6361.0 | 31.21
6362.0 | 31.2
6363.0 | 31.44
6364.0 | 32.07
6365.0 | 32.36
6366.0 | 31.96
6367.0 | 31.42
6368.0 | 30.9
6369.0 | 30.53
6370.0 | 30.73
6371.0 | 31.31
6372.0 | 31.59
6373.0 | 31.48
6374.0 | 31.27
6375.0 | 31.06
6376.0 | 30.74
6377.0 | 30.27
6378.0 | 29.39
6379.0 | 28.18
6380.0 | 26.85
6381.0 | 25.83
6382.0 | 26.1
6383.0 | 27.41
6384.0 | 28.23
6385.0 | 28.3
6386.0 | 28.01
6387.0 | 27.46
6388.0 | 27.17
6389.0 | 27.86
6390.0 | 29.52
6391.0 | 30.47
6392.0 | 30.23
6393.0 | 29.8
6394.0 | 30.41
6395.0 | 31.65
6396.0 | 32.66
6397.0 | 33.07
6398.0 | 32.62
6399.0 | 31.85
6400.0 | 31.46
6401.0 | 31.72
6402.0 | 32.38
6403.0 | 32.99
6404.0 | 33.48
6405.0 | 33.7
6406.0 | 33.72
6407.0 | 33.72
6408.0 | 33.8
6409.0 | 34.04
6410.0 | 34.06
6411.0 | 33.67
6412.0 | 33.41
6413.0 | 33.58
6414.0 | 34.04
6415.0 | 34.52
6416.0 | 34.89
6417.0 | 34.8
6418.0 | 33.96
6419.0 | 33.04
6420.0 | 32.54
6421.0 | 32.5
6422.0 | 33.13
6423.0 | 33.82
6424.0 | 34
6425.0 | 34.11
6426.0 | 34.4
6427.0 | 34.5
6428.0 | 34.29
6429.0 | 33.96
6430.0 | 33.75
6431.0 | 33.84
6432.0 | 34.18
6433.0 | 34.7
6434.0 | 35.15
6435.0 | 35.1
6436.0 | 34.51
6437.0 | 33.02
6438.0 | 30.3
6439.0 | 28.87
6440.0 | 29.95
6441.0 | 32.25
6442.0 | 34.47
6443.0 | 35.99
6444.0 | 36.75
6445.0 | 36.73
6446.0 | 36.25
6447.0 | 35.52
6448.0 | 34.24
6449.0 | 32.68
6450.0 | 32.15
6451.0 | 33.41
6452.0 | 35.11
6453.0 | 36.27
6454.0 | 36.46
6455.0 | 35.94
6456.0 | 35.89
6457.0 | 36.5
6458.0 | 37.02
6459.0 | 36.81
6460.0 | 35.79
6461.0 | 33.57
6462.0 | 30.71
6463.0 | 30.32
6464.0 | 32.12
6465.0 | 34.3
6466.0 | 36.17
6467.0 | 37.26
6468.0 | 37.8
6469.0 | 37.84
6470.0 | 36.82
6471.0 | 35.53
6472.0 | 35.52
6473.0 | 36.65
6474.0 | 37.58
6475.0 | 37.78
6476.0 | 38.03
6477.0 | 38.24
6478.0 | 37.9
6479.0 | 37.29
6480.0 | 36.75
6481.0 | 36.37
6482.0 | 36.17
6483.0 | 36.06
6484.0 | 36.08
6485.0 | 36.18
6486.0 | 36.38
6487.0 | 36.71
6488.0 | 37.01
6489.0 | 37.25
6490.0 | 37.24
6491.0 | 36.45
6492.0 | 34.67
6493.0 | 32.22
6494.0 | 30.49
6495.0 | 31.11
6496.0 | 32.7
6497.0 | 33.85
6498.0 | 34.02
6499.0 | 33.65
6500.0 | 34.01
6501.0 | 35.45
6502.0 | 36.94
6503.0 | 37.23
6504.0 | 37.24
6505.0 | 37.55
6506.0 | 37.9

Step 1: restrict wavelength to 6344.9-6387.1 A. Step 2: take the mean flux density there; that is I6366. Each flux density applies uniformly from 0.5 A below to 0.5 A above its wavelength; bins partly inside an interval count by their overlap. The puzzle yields 30.9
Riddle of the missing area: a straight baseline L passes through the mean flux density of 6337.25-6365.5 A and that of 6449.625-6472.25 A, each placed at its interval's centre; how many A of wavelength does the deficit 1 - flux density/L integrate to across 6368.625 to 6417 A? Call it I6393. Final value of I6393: 3.6 A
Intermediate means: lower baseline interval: 32.6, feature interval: 31.1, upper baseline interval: 35.2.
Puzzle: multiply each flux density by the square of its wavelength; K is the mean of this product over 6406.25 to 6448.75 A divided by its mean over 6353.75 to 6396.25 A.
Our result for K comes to 1.14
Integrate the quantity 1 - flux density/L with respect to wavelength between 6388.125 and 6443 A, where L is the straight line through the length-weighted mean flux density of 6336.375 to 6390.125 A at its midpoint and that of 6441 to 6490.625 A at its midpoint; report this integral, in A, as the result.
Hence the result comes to 1.0 A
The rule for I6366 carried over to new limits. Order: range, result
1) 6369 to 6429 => 31.6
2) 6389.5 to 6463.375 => 33.6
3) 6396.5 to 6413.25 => 33.1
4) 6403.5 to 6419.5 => 33.9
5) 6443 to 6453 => 34.9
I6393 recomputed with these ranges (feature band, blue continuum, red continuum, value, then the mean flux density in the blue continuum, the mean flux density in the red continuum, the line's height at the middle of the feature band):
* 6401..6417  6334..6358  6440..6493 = 0.3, 32.9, 35.7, 34.4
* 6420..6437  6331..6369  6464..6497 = 0.3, 32.4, 36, 34.6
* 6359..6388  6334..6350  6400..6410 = 2.9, 33.1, 33.2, 33.2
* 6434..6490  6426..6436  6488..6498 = -1.8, 34.4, 34.1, 34.3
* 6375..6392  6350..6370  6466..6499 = 2.2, 31.7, 36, 32.5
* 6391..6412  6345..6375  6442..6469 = 0.5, 32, 35.1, 33.3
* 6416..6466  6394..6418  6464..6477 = 1.4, 33.3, 36.7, 35.1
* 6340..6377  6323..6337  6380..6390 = -3.2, 31.8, 27.5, 29.5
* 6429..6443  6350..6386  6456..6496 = 0.2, 30.6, 35.7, 33.8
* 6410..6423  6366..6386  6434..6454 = -0.6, 29.6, 34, 32.2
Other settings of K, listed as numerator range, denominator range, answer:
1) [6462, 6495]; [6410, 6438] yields 1.08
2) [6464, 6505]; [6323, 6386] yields 1.19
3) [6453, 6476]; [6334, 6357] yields 1.12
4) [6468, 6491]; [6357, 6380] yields 1.24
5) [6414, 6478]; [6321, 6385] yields 1.14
